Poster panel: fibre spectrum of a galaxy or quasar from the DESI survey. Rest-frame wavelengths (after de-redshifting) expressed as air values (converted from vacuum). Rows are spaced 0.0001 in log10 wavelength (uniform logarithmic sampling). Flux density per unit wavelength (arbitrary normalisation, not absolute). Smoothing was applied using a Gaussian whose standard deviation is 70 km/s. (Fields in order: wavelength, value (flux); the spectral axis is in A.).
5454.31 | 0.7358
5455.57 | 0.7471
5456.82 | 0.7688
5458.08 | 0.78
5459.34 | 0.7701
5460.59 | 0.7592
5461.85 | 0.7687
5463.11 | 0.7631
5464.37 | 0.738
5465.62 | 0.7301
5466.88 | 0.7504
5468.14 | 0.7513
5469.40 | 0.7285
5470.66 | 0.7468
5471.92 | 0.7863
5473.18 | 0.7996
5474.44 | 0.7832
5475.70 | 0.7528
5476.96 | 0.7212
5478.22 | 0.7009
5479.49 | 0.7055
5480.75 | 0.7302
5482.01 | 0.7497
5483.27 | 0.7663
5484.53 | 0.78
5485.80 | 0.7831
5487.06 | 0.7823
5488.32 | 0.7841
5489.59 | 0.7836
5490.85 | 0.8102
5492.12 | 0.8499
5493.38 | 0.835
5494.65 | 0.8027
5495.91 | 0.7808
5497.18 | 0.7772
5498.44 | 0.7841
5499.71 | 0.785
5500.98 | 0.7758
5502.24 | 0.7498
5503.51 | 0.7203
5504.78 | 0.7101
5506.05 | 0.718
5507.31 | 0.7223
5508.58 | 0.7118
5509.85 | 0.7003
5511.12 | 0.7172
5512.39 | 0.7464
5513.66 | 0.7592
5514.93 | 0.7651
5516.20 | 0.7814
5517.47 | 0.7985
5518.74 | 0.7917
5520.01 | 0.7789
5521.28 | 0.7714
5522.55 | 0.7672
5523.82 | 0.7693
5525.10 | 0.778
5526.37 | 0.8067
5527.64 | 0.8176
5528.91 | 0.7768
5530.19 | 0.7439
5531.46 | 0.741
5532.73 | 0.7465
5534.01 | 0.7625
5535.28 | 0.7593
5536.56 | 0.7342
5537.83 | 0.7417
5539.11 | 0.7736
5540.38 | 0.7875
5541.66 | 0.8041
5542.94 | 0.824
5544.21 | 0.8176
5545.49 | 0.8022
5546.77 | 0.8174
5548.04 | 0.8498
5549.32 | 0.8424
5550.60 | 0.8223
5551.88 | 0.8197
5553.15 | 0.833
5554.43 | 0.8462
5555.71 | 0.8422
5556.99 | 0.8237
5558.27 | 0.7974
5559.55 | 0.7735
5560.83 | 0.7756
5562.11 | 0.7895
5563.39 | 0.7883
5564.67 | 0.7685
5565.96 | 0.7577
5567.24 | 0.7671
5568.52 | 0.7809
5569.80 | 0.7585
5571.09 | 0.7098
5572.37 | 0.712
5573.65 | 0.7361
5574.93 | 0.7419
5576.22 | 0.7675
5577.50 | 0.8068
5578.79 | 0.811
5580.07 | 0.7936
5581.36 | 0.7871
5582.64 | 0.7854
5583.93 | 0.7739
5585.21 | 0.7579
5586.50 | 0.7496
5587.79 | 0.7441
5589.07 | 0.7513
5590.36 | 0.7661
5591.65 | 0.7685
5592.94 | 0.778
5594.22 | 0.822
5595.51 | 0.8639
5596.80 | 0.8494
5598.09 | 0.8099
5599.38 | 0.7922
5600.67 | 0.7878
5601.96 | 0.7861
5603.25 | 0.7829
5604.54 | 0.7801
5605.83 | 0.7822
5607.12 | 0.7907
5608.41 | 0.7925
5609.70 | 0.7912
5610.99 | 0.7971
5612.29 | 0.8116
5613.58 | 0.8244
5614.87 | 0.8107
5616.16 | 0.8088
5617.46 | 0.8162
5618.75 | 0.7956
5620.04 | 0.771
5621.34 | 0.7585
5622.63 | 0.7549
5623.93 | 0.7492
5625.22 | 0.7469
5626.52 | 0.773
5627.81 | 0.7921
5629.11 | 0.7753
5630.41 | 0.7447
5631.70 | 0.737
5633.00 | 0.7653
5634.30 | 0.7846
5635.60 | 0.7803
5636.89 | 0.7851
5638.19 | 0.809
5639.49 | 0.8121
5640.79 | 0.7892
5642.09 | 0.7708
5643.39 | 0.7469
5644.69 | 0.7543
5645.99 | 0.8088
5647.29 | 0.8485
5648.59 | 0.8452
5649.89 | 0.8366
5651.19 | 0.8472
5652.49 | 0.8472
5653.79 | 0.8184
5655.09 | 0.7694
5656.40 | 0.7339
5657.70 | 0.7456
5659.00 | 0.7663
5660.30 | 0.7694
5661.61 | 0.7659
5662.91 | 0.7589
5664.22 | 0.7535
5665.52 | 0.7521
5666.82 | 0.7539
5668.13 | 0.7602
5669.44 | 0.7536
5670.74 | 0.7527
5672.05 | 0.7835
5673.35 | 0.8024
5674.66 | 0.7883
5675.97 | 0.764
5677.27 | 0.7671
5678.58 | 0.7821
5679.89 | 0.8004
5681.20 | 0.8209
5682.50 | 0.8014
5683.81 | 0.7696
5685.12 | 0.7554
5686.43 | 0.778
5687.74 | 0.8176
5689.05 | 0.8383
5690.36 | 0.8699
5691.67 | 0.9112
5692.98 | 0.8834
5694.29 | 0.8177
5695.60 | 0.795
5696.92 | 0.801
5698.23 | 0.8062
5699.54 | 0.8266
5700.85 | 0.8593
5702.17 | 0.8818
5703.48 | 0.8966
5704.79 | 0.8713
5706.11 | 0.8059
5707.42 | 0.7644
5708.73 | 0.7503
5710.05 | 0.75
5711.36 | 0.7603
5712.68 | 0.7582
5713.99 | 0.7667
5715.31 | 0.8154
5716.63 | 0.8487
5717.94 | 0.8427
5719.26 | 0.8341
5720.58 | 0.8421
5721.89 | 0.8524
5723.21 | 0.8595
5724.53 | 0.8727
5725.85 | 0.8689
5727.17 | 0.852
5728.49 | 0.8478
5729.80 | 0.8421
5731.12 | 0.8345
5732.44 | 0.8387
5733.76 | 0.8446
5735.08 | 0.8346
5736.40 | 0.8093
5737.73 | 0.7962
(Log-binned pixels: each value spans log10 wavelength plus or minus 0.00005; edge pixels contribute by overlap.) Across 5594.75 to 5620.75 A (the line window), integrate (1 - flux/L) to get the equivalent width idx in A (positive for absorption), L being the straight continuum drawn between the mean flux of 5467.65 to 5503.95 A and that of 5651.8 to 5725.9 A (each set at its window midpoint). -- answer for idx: -0.4 A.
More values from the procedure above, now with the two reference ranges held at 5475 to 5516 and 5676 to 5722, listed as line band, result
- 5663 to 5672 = 0.5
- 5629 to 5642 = 0.3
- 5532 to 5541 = 0.1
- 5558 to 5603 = 0.3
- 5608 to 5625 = 0.0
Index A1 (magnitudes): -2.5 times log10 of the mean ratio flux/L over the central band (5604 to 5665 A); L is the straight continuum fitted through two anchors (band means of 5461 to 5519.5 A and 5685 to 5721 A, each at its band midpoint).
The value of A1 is 0.02 mag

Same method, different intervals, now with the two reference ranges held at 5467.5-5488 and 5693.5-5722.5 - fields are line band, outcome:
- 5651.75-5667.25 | 0.04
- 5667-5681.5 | 0.04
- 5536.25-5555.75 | -0.05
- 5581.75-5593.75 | 0.03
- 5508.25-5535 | 0.00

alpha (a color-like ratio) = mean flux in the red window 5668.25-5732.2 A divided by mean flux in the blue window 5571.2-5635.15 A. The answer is 1.04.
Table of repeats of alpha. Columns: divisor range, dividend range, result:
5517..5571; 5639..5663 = 1.00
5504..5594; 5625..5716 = 1.02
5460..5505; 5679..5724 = 1.07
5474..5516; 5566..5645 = 1.03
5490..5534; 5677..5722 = 1.06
